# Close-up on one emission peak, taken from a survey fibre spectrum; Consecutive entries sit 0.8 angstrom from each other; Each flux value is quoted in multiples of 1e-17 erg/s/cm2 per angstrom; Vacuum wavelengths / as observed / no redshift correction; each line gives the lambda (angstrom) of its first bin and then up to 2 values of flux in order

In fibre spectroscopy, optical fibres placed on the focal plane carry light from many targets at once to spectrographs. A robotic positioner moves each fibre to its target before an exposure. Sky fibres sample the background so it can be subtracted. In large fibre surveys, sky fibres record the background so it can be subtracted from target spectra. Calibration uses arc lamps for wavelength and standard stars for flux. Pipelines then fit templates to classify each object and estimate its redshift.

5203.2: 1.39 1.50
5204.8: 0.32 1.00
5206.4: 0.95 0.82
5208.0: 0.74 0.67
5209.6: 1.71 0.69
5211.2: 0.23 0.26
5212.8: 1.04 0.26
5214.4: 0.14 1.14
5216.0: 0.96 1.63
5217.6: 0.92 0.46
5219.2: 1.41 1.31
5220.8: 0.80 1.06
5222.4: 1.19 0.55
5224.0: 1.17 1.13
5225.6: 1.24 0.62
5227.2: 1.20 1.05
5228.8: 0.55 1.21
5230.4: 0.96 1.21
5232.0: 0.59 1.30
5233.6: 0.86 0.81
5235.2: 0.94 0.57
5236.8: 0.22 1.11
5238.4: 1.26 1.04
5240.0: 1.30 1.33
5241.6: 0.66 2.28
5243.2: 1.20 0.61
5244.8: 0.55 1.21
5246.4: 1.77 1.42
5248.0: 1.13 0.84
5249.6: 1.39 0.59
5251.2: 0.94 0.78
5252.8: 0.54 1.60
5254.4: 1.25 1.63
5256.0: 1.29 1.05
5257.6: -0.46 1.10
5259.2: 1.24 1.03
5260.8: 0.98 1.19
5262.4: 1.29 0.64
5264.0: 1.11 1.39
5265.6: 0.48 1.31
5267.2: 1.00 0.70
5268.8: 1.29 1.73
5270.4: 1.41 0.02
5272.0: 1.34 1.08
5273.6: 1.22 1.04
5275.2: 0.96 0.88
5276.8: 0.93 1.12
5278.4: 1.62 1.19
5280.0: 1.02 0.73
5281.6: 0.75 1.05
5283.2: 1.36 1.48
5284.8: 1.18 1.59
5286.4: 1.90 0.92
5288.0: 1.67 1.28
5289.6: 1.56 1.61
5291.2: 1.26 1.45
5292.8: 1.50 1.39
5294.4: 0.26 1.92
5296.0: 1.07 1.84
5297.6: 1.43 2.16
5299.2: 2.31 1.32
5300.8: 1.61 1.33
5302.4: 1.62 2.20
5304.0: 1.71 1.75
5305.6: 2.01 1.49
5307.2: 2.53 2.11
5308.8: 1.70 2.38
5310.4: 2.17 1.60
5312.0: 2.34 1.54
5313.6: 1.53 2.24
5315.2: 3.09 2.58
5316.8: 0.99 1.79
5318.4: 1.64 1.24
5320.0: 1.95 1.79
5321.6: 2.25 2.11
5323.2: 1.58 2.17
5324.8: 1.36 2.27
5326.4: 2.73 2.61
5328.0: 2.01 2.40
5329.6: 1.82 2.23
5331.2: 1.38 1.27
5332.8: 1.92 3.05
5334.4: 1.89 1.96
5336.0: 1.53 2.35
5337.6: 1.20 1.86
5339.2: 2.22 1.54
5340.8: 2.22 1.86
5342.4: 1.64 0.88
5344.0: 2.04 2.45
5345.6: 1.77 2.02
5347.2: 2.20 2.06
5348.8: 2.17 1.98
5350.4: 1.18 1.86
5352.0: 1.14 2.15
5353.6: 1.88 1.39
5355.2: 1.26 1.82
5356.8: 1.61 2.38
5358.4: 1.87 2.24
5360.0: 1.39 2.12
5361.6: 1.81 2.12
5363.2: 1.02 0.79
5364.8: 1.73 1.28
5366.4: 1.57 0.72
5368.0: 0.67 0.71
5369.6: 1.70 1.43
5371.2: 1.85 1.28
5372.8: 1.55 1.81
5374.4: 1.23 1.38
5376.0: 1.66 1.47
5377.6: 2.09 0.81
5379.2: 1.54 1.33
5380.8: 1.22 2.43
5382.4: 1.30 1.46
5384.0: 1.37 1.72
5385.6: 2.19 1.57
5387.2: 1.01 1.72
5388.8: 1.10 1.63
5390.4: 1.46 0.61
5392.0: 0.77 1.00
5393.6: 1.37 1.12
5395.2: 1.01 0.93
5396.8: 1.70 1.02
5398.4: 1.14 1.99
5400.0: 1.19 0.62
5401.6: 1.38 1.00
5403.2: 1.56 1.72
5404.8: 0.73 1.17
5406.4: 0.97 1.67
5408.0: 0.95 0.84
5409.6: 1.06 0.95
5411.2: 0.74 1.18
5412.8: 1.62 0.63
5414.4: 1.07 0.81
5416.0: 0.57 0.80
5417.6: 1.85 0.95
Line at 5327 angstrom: Mg II 2798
